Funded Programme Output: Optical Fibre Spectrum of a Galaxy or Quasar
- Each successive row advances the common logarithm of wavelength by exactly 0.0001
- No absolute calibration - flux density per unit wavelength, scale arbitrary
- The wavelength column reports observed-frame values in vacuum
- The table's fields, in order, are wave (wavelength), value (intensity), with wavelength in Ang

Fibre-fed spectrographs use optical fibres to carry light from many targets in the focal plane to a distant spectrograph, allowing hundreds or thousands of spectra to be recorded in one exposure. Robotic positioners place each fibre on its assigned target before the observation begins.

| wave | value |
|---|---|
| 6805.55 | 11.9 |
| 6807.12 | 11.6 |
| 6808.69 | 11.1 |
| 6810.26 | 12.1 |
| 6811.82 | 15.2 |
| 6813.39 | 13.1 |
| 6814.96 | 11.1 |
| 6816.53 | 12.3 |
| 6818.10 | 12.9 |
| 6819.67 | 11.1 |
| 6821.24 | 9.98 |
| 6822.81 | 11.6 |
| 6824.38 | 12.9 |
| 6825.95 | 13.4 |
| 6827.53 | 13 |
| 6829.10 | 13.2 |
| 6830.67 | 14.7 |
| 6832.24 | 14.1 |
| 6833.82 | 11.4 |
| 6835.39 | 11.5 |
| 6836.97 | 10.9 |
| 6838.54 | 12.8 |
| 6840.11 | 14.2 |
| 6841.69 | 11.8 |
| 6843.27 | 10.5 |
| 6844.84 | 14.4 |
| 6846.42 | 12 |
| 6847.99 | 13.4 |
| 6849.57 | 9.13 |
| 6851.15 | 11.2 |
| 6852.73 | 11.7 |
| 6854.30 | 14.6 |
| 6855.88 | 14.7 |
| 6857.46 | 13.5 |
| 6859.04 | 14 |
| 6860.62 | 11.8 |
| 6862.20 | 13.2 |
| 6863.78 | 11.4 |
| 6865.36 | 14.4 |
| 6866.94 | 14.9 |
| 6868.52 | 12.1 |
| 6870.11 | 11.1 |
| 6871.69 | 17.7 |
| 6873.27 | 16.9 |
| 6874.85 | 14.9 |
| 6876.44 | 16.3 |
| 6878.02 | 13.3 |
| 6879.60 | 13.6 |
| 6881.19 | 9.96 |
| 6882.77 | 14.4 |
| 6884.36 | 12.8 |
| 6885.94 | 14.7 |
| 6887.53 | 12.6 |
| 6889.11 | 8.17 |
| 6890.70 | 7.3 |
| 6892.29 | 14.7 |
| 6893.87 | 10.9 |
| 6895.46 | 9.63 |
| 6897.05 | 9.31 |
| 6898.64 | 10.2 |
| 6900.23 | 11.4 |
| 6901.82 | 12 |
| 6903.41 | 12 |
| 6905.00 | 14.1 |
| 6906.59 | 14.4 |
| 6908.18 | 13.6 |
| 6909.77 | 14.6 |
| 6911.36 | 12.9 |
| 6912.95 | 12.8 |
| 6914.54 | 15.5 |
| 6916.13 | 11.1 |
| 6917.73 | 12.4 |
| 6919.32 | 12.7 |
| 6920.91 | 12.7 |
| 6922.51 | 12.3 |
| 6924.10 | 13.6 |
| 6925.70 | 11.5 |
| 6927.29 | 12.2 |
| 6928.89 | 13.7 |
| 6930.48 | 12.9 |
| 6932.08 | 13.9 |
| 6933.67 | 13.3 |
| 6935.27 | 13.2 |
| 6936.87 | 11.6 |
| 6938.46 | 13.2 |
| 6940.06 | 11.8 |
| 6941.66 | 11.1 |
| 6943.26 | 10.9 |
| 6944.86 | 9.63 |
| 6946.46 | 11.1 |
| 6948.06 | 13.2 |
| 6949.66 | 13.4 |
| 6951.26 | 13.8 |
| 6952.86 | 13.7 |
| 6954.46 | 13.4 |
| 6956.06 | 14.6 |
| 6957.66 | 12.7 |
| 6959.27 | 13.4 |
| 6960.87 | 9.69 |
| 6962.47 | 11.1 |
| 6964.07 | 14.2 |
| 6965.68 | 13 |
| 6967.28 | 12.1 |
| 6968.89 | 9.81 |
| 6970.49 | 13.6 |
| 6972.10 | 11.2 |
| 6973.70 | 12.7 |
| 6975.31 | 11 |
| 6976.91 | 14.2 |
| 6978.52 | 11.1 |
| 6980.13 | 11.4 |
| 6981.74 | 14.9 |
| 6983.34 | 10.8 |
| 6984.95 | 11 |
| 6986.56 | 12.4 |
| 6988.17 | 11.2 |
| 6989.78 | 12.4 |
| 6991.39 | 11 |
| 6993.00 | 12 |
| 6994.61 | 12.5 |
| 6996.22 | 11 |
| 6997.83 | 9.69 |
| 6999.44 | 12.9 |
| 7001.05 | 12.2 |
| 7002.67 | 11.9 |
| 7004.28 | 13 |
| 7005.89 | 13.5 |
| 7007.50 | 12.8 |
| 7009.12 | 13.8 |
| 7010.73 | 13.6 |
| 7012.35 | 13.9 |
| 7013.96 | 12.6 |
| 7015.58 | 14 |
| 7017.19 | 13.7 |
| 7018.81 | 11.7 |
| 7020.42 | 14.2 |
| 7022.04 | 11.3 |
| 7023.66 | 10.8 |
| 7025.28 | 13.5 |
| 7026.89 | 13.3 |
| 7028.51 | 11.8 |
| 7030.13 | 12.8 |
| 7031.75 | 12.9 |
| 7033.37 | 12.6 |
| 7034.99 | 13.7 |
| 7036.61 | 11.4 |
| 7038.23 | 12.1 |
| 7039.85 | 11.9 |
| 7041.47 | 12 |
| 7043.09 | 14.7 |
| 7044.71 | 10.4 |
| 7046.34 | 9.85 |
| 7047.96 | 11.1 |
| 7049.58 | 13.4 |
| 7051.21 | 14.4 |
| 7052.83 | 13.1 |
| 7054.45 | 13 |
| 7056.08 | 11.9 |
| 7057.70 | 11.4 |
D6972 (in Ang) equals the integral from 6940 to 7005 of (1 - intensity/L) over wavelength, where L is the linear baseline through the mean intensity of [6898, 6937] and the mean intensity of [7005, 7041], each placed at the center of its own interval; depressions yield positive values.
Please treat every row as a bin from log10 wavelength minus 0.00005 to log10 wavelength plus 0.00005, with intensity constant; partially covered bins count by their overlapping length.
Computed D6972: 3.6 Ang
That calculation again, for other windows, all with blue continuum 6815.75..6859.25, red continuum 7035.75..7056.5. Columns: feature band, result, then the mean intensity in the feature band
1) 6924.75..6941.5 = -0.4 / 12.7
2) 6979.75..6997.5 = 0.7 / 11.8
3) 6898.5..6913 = -0.6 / 12.9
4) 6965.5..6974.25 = 0.3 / 12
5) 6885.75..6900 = 2.0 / 10.7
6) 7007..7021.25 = -1.2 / 13.4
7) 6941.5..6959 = -0.3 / 12.6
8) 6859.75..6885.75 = -2.6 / 13.7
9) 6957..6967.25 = 0.0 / 12.3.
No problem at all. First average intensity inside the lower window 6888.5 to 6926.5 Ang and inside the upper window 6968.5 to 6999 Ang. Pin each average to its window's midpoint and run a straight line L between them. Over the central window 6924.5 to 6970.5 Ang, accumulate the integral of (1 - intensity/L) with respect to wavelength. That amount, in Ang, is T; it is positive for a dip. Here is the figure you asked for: -2.0 Ang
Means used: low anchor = 12.1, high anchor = 11.8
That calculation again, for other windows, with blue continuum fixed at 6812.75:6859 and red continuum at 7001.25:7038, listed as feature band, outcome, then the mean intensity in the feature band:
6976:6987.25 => 0.5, 12.2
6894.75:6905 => 1.3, 11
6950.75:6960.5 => -0.5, 13.4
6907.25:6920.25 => -0.6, 13.2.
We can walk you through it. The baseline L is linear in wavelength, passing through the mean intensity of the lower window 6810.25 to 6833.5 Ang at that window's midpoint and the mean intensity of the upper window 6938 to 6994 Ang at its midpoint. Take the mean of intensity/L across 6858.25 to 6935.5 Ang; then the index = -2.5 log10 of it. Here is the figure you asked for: -0.03 mag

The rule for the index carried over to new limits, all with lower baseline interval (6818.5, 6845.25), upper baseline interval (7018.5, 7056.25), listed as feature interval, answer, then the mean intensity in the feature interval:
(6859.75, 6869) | -0.050 mag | 13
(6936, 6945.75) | 0.095 mag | 11.4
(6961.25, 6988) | 0.029 mag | 12.1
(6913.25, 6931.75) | -0.033 mag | 12.8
